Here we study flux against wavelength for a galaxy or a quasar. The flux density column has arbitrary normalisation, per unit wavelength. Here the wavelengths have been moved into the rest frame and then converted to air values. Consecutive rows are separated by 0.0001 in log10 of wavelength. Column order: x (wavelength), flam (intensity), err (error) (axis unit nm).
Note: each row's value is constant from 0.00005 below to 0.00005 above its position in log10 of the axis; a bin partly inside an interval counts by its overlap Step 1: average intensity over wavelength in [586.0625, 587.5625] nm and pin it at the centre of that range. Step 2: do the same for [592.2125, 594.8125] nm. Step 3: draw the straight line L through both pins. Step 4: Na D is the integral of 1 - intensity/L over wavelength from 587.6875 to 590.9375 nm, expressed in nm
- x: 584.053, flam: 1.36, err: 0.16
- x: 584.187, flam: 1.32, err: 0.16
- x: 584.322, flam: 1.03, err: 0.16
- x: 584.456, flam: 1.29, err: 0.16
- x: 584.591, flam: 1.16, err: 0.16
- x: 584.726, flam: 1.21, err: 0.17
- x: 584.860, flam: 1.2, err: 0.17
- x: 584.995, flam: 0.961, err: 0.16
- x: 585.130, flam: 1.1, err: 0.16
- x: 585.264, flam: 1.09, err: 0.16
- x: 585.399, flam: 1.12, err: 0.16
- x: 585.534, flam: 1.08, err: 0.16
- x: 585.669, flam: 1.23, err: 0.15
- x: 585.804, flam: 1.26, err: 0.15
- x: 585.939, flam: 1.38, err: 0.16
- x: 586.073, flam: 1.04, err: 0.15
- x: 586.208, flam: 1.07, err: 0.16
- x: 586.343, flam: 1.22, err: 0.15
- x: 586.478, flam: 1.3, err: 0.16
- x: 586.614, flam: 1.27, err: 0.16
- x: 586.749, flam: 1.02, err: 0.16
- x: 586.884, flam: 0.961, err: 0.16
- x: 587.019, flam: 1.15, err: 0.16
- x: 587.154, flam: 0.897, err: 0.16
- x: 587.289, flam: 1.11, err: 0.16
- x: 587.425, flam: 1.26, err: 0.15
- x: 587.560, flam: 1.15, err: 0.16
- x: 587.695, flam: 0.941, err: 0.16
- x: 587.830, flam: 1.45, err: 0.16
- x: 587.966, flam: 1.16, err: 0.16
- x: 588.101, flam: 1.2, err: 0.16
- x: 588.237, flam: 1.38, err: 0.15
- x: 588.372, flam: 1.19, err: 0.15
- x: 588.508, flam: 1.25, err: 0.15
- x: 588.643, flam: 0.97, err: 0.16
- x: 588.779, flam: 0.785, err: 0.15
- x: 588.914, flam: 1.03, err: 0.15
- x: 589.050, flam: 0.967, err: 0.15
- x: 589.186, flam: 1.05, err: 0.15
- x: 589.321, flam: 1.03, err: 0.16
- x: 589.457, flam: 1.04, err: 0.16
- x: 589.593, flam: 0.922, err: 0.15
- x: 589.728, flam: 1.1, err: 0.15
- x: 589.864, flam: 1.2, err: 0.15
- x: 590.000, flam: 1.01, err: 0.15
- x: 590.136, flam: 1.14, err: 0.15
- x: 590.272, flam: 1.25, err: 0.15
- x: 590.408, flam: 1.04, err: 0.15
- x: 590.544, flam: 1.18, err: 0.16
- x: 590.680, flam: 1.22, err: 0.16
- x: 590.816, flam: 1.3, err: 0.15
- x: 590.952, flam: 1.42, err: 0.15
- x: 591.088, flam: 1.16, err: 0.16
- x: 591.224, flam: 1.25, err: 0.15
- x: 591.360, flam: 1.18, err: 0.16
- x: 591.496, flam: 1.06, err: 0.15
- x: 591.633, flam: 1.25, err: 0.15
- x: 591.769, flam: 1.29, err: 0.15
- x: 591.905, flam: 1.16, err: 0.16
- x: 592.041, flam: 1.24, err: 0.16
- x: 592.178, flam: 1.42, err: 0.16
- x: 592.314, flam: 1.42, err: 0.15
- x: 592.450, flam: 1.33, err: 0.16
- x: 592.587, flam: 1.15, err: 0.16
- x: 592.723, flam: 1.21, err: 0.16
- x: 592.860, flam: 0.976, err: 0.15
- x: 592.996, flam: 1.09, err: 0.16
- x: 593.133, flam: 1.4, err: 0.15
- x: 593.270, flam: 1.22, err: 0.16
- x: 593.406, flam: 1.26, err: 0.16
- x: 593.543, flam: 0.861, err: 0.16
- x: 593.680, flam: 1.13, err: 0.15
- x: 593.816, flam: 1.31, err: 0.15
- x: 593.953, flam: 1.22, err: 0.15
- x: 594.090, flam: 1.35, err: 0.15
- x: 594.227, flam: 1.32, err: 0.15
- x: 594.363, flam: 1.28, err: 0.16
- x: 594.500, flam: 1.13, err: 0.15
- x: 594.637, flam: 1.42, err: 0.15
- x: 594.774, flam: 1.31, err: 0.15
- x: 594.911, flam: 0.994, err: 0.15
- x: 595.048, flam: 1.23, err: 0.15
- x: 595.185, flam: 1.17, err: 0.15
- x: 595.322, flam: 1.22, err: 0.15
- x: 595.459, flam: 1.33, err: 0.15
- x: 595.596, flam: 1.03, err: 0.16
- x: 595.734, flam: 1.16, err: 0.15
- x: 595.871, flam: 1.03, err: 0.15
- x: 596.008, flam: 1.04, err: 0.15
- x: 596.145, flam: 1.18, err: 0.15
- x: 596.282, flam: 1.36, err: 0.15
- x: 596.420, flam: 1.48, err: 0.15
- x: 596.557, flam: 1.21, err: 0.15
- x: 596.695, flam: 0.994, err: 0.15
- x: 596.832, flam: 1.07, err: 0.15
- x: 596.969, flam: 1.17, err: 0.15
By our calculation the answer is 0.11 nm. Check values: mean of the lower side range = 1.12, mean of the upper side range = 1.23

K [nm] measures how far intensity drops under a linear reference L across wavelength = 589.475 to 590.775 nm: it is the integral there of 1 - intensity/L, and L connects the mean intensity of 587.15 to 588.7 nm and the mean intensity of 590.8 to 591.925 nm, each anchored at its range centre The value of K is 0.10 nm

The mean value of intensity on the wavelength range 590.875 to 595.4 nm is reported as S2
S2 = 1.23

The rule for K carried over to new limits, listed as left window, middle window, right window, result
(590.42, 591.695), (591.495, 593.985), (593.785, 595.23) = 0.03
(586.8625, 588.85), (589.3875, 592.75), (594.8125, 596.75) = -0.15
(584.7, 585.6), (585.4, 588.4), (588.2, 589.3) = -0.22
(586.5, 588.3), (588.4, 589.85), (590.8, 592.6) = 0.21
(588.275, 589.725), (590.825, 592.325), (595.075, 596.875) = -0.23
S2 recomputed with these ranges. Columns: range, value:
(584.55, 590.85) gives 1.13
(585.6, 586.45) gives 1.21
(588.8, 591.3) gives 1.12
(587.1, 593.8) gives 1.16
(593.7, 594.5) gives 1.27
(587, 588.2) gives 1.15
